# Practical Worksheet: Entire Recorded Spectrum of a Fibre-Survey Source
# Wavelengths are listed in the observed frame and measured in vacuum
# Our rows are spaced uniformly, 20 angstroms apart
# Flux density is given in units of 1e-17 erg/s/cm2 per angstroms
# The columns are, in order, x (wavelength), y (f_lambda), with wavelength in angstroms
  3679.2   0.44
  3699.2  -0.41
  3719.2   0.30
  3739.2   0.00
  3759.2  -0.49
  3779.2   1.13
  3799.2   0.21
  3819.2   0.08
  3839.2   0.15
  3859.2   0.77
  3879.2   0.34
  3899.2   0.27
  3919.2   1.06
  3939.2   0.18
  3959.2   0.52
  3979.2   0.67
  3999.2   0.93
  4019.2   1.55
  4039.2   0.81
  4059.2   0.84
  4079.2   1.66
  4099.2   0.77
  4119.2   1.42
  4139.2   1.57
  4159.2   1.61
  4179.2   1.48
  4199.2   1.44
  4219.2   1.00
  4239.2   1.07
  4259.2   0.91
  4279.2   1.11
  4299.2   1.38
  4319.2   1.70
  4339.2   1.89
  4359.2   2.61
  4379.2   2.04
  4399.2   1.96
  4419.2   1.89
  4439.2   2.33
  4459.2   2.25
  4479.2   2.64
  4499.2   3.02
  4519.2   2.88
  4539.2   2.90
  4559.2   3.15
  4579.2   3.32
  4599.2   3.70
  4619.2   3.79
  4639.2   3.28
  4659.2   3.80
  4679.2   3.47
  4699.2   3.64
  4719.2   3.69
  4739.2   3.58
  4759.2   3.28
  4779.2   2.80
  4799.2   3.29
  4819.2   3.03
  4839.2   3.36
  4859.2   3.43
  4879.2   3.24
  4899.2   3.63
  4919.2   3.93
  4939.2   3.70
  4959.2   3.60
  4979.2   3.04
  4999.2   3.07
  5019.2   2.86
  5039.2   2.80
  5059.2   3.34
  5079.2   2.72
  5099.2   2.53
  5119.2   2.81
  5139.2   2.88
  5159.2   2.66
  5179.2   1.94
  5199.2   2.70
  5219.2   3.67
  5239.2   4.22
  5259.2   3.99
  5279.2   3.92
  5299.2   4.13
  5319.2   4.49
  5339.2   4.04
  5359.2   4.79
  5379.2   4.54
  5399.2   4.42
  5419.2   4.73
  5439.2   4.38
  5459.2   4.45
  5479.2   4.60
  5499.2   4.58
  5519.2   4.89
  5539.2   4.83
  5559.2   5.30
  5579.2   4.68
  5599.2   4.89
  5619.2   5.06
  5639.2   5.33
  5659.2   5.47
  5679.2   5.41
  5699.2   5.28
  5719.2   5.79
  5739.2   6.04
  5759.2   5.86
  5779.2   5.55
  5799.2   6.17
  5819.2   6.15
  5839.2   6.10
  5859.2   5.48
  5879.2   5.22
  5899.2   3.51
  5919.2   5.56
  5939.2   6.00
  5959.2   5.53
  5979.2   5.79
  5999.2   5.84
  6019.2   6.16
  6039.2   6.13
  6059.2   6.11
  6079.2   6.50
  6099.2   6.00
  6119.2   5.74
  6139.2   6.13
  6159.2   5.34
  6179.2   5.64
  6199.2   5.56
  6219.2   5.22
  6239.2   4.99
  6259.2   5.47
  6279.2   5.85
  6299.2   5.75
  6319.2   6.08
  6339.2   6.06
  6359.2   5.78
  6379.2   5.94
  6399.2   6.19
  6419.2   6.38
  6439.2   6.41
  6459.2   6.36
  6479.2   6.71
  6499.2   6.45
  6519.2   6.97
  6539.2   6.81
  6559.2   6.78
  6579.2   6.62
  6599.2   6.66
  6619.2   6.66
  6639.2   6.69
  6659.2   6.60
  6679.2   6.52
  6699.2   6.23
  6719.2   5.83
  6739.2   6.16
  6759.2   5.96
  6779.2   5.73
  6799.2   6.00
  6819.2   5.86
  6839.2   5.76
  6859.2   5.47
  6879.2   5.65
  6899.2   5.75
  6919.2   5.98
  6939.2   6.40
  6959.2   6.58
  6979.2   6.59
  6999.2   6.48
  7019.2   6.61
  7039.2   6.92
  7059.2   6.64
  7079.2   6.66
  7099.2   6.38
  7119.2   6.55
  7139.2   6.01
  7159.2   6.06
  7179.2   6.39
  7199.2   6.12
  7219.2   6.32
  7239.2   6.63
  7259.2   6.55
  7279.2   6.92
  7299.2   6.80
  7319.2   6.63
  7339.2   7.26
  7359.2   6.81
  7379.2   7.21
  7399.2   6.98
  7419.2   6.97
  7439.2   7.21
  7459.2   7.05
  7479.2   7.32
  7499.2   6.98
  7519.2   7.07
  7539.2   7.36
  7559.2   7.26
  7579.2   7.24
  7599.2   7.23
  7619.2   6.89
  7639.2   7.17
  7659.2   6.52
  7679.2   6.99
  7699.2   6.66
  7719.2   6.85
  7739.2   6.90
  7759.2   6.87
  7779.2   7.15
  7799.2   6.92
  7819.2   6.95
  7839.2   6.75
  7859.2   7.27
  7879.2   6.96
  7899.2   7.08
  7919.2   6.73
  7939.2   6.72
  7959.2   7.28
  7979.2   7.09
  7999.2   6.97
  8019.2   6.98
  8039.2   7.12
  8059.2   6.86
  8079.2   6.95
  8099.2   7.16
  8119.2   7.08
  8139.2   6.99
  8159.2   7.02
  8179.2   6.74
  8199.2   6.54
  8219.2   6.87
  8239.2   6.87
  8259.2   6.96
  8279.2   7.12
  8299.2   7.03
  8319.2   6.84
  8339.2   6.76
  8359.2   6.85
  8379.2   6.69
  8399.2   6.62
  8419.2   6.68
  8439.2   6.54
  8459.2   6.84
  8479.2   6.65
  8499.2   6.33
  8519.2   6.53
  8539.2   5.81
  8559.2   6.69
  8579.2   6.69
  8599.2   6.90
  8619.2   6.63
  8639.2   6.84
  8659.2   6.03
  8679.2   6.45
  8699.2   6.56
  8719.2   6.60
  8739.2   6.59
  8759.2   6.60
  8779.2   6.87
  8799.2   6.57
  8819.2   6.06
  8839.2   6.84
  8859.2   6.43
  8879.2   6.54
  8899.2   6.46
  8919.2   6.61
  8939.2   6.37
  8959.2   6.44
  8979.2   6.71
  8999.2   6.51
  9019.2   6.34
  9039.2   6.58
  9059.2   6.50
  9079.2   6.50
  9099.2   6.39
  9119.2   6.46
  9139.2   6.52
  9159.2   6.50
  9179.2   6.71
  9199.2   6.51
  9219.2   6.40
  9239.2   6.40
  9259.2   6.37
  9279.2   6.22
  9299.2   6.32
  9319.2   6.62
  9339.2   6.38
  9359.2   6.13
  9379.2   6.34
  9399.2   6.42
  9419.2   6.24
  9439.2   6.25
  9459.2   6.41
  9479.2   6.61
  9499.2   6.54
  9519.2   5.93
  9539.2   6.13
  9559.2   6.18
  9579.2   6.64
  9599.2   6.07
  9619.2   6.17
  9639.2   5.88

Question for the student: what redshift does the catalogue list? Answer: 0.000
